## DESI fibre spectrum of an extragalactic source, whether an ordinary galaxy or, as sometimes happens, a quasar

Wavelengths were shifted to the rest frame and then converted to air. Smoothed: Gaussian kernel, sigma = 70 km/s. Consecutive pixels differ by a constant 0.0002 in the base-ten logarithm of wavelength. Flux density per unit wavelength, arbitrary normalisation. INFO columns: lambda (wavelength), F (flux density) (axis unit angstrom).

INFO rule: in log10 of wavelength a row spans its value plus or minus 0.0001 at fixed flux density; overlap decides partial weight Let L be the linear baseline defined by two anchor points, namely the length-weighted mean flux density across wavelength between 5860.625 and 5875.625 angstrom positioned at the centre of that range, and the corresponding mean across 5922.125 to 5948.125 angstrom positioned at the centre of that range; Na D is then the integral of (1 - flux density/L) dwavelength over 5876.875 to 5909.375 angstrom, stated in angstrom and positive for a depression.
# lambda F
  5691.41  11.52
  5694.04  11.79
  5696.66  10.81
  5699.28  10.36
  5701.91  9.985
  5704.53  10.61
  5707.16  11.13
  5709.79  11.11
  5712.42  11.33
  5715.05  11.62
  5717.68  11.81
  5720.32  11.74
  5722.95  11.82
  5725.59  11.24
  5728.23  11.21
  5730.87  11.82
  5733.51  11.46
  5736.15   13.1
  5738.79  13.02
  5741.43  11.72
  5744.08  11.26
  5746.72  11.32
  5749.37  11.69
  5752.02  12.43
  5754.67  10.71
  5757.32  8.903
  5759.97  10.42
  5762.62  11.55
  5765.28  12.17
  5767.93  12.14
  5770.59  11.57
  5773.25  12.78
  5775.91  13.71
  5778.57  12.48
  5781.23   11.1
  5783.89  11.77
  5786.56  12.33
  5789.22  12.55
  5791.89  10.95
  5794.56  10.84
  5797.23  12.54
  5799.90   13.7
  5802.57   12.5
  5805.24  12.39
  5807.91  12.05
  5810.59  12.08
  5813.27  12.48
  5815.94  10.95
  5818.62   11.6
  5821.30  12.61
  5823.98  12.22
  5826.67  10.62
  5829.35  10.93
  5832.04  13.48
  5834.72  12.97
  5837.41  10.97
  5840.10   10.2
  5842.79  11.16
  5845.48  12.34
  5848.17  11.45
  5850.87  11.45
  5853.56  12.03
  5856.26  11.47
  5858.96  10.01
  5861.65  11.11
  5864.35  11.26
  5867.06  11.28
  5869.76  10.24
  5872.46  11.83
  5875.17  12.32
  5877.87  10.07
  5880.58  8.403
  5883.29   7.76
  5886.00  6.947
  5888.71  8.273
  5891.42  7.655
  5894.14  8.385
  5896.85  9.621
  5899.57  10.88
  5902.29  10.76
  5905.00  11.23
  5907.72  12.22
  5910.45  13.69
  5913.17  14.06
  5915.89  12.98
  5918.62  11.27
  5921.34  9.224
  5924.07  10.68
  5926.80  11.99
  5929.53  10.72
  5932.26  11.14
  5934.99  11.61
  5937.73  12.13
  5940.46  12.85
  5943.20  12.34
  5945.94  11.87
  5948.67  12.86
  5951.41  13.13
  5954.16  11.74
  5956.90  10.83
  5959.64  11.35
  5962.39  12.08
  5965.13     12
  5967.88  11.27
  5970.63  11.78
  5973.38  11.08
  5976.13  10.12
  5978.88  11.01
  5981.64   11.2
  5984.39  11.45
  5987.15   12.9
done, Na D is 5.8 angstrom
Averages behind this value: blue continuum 11.3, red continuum 11.7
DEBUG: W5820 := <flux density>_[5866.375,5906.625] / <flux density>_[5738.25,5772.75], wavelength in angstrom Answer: 0.8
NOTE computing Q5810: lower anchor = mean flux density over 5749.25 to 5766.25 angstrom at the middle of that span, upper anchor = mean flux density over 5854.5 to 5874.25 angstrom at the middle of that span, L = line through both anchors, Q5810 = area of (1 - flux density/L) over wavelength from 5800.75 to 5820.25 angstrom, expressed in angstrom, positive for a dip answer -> -1.7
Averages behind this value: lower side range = 11.1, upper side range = 11.1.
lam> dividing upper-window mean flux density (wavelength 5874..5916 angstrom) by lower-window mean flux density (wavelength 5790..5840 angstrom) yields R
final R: 0.9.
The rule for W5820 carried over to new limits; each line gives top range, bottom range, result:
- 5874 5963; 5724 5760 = 0.96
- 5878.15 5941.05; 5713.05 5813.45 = 0.89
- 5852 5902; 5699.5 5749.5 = 0.87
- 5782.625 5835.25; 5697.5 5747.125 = 1.05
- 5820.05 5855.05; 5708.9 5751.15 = 1.00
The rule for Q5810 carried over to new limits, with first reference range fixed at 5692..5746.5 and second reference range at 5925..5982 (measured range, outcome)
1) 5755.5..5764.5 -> 0.8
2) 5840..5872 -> 1.0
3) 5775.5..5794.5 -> -0.8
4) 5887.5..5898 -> 2.8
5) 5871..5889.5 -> 3.5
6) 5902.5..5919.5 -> -1.3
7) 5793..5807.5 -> -1.0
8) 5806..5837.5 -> -1.1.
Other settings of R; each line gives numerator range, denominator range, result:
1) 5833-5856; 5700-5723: 1.04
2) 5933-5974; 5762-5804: 0.98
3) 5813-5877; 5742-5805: 0.97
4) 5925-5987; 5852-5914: 1.12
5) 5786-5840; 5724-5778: 1.02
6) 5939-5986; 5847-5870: 1.05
